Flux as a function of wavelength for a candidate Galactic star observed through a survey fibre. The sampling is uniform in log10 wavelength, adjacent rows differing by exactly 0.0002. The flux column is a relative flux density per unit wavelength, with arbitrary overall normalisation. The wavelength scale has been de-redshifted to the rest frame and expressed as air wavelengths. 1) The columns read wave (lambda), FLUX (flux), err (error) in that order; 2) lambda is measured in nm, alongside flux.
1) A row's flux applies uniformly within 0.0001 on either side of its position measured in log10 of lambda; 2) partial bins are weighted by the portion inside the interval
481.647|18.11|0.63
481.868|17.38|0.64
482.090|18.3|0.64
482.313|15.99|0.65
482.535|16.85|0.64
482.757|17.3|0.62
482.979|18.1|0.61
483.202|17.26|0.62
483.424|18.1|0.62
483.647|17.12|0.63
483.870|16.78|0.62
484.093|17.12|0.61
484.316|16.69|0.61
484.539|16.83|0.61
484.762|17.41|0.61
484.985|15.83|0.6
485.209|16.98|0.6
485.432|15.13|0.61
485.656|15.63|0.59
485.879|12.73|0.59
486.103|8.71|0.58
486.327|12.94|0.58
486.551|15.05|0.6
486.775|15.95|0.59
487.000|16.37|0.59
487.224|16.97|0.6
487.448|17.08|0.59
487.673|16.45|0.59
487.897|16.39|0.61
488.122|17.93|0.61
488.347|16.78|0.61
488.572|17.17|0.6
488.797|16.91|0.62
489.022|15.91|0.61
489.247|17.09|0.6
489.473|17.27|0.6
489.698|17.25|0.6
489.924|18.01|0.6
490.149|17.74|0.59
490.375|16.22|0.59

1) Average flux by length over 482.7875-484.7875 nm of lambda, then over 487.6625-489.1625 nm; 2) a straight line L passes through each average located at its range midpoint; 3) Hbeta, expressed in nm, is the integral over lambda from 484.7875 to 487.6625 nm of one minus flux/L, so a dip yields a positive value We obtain 0.33 nm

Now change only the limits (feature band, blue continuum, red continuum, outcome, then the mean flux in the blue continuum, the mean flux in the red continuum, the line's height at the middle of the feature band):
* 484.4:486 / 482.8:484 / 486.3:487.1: 0.05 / 17.5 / 15.3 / 16.3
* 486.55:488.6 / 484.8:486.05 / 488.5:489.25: -0.07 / 15.1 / 16.7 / 16.1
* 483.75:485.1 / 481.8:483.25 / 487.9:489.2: 0.03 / 17.3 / 16.9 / 17.2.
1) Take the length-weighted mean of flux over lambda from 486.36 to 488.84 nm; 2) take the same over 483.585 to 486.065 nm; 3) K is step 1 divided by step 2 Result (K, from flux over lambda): 1.03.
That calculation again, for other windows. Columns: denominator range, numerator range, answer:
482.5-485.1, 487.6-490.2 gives 1.00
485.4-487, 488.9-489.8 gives 1.22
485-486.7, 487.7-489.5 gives 1.20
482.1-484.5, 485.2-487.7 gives 0.87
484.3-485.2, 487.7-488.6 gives 1.02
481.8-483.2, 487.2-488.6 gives 0.98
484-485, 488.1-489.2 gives 1.00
